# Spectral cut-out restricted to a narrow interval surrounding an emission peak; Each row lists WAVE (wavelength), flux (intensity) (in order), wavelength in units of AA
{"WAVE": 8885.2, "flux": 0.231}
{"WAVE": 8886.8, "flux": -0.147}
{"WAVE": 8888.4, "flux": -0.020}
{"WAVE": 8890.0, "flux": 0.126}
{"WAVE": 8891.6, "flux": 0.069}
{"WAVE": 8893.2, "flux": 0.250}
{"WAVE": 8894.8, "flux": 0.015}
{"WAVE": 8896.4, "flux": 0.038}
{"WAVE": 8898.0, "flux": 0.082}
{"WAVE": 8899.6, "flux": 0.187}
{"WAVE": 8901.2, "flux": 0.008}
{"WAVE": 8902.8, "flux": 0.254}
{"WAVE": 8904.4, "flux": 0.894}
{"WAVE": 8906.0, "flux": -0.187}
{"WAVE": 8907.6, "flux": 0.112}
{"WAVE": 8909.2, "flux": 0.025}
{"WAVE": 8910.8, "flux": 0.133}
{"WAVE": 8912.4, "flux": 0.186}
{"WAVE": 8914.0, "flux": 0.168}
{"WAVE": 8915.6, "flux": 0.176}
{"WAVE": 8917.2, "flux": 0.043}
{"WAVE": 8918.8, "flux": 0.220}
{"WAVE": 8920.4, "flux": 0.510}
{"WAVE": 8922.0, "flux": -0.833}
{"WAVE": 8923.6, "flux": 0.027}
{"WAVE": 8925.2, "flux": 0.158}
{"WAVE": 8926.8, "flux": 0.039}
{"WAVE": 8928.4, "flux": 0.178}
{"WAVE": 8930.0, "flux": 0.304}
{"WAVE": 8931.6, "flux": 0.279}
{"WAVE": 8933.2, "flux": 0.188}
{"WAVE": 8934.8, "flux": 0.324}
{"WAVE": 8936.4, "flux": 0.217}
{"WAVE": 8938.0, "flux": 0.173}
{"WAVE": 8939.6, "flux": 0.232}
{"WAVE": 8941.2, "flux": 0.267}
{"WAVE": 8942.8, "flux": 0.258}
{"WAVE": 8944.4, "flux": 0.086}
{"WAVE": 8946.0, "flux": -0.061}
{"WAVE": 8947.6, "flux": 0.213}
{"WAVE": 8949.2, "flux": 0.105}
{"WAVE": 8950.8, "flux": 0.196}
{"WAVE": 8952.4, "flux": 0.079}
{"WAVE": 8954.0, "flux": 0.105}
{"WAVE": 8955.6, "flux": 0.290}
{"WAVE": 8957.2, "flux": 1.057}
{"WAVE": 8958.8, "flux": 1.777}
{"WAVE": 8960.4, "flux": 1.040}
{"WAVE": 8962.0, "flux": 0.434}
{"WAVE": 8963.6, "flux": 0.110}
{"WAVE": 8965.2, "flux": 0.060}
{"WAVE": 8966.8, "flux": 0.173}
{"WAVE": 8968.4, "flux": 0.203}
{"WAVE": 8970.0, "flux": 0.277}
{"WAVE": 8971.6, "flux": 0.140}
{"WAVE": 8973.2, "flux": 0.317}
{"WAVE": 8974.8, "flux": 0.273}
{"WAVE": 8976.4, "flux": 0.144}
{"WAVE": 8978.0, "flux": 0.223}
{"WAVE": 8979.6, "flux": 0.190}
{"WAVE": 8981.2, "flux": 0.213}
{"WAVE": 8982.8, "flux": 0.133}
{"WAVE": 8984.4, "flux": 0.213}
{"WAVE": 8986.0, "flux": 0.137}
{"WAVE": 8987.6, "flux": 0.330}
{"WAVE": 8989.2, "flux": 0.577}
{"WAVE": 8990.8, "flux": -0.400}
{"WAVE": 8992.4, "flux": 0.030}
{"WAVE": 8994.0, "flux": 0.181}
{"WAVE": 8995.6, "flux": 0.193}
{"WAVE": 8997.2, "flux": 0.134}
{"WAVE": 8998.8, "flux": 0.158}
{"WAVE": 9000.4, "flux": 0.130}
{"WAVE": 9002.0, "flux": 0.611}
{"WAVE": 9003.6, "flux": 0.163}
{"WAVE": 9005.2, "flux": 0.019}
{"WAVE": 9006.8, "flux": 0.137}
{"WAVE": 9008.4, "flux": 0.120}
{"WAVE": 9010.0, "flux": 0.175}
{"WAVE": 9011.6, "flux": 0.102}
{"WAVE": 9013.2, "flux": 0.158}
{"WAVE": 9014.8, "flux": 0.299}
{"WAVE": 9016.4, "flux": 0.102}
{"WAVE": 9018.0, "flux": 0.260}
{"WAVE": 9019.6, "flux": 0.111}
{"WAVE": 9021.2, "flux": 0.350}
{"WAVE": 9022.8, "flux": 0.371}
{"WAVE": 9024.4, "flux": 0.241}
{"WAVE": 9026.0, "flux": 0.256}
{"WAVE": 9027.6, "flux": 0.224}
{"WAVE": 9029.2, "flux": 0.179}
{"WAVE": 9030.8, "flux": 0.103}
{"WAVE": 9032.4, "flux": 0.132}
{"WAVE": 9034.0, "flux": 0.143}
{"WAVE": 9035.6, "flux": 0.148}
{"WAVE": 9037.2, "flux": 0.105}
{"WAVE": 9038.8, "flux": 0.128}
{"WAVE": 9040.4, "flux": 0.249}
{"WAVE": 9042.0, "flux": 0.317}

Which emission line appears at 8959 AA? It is [O III] 5007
